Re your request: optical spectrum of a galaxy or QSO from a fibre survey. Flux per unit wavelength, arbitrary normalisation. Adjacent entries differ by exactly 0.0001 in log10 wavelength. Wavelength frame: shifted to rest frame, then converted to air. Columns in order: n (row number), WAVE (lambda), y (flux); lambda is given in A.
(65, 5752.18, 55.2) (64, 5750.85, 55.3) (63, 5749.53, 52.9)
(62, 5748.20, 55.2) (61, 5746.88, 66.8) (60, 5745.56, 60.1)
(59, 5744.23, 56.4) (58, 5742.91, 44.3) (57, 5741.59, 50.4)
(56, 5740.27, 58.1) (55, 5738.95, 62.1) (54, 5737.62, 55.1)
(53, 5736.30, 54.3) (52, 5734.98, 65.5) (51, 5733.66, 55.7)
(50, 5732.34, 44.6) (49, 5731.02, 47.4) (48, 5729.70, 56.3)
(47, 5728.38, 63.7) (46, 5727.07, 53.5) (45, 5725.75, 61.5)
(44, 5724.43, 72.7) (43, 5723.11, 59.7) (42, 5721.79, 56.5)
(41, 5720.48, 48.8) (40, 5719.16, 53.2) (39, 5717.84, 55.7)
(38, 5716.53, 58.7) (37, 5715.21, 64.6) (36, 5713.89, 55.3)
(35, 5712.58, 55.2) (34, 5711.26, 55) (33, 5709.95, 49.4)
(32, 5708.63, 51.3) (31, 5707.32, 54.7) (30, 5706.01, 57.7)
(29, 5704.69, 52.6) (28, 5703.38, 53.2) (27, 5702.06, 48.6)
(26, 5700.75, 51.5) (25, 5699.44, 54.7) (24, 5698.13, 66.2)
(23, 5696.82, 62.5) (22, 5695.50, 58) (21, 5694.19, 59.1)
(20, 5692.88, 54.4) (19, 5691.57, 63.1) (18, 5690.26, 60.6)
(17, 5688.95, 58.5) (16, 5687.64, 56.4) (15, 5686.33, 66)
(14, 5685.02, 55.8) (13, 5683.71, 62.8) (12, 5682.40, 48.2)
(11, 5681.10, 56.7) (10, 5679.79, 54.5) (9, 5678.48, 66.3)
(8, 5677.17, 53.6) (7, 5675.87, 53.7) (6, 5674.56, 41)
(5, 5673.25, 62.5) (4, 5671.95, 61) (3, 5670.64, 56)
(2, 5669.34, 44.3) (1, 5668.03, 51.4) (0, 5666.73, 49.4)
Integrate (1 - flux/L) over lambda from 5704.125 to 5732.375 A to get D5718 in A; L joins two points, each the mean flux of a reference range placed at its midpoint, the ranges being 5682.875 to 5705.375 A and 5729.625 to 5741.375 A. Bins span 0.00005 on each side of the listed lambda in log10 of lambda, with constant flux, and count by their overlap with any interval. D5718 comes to 0.09 A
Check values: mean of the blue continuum 57.8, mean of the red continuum 55.2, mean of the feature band 56.1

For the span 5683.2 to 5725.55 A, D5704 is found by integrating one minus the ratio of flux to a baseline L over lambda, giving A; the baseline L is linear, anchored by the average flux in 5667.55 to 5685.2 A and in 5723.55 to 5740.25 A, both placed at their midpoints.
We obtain -0.8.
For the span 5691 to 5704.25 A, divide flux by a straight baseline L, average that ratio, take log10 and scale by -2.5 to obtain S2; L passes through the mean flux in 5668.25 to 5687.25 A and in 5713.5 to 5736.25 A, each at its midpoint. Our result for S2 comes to -0.01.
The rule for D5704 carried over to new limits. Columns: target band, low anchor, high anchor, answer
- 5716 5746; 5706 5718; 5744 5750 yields 0.51 A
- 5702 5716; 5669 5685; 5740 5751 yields 0.19 A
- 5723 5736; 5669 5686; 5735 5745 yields -0.63 A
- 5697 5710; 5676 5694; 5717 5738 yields 0.67 A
